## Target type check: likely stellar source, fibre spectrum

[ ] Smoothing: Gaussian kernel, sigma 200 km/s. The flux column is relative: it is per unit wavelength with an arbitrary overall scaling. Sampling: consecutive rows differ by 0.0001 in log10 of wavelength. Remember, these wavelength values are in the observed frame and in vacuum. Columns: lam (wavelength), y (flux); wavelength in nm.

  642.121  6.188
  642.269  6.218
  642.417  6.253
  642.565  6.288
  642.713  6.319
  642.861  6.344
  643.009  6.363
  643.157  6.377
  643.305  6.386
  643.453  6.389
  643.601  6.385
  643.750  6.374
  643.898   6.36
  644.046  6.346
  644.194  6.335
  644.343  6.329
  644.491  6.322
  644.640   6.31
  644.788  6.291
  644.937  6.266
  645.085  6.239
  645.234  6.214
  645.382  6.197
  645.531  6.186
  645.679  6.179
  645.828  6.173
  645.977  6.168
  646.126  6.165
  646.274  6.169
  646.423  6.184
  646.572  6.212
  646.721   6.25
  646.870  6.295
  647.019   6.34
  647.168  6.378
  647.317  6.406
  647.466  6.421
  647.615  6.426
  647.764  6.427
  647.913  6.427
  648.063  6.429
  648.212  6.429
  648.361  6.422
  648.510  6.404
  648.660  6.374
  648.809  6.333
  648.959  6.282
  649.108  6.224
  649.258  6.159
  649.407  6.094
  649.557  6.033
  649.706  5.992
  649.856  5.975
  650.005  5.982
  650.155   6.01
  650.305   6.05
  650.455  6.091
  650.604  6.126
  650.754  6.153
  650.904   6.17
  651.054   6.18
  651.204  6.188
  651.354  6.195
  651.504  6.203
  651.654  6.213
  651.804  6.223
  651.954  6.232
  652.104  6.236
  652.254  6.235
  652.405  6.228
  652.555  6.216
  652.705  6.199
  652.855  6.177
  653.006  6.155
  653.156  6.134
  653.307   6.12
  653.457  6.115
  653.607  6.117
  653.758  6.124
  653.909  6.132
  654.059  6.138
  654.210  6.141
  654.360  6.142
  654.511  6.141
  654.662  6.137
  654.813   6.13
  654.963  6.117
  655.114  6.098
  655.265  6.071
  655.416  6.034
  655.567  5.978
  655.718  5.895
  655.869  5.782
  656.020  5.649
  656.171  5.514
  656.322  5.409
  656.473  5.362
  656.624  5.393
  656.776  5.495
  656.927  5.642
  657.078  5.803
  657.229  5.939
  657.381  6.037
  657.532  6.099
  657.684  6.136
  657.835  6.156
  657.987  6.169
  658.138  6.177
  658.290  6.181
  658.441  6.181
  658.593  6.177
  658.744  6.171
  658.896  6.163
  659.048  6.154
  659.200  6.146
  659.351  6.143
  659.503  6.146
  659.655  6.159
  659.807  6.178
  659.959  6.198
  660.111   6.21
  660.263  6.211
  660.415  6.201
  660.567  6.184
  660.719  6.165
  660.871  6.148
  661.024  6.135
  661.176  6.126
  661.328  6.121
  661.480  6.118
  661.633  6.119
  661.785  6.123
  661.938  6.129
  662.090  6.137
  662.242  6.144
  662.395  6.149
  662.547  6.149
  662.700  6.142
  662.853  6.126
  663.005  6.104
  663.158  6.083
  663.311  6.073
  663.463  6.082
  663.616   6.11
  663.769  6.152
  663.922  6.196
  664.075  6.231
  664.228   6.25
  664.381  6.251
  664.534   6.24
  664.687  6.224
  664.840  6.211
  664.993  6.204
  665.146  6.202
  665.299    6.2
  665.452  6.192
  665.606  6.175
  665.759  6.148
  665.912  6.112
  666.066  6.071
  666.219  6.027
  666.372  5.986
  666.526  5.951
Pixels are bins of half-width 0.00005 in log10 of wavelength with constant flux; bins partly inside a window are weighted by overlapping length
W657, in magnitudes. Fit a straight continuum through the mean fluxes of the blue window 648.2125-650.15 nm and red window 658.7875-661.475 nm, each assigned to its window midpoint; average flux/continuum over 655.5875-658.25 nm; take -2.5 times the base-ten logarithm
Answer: 0.07 mag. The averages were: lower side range 6.19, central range 5.81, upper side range 6.16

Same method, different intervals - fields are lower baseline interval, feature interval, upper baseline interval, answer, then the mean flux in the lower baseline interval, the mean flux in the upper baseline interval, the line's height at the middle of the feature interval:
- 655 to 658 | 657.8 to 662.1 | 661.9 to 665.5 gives -0.030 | 5.83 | 6.17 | 5.99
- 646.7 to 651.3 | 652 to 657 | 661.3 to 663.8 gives 0.037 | 6.24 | 6.12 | 6.19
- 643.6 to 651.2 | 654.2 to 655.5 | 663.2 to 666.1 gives 0.018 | 6.25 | 6.17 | 6.22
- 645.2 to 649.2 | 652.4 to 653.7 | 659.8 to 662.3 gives 0.014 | 6.3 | 6.16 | 6.24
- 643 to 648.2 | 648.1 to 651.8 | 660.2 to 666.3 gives 0.015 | 6.31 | 6.15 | 6.27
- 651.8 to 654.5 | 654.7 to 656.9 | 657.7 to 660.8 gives 0.070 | 6.17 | 6.17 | 6.17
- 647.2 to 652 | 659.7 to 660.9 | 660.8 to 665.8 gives -0.003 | 6.23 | 6.16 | 6.17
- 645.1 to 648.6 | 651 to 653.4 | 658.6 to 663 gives 0.008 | 6.3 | 6.15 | 6.24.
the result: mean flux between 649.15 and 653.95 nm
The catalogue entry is 6.14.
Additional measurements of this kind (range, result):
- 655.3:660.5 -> 5.98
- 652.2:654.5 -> 6.16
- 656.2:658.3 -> 5.84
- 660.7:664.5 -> 6.14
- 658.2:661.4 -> 6.17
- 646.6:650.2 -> 6.27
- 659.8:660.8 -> 6.2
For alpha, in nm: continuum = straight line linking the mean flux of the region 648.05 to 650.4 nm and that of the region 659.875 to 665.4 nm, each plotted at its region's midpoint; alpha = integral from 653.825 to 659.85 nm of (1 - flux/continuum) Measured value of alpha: 0.18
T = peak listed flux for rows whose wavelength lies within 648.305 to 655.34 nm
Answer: 6.422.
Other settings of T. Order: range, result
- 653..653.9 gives 6.155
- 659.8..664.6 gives 6.251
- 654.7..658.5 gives 6.181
